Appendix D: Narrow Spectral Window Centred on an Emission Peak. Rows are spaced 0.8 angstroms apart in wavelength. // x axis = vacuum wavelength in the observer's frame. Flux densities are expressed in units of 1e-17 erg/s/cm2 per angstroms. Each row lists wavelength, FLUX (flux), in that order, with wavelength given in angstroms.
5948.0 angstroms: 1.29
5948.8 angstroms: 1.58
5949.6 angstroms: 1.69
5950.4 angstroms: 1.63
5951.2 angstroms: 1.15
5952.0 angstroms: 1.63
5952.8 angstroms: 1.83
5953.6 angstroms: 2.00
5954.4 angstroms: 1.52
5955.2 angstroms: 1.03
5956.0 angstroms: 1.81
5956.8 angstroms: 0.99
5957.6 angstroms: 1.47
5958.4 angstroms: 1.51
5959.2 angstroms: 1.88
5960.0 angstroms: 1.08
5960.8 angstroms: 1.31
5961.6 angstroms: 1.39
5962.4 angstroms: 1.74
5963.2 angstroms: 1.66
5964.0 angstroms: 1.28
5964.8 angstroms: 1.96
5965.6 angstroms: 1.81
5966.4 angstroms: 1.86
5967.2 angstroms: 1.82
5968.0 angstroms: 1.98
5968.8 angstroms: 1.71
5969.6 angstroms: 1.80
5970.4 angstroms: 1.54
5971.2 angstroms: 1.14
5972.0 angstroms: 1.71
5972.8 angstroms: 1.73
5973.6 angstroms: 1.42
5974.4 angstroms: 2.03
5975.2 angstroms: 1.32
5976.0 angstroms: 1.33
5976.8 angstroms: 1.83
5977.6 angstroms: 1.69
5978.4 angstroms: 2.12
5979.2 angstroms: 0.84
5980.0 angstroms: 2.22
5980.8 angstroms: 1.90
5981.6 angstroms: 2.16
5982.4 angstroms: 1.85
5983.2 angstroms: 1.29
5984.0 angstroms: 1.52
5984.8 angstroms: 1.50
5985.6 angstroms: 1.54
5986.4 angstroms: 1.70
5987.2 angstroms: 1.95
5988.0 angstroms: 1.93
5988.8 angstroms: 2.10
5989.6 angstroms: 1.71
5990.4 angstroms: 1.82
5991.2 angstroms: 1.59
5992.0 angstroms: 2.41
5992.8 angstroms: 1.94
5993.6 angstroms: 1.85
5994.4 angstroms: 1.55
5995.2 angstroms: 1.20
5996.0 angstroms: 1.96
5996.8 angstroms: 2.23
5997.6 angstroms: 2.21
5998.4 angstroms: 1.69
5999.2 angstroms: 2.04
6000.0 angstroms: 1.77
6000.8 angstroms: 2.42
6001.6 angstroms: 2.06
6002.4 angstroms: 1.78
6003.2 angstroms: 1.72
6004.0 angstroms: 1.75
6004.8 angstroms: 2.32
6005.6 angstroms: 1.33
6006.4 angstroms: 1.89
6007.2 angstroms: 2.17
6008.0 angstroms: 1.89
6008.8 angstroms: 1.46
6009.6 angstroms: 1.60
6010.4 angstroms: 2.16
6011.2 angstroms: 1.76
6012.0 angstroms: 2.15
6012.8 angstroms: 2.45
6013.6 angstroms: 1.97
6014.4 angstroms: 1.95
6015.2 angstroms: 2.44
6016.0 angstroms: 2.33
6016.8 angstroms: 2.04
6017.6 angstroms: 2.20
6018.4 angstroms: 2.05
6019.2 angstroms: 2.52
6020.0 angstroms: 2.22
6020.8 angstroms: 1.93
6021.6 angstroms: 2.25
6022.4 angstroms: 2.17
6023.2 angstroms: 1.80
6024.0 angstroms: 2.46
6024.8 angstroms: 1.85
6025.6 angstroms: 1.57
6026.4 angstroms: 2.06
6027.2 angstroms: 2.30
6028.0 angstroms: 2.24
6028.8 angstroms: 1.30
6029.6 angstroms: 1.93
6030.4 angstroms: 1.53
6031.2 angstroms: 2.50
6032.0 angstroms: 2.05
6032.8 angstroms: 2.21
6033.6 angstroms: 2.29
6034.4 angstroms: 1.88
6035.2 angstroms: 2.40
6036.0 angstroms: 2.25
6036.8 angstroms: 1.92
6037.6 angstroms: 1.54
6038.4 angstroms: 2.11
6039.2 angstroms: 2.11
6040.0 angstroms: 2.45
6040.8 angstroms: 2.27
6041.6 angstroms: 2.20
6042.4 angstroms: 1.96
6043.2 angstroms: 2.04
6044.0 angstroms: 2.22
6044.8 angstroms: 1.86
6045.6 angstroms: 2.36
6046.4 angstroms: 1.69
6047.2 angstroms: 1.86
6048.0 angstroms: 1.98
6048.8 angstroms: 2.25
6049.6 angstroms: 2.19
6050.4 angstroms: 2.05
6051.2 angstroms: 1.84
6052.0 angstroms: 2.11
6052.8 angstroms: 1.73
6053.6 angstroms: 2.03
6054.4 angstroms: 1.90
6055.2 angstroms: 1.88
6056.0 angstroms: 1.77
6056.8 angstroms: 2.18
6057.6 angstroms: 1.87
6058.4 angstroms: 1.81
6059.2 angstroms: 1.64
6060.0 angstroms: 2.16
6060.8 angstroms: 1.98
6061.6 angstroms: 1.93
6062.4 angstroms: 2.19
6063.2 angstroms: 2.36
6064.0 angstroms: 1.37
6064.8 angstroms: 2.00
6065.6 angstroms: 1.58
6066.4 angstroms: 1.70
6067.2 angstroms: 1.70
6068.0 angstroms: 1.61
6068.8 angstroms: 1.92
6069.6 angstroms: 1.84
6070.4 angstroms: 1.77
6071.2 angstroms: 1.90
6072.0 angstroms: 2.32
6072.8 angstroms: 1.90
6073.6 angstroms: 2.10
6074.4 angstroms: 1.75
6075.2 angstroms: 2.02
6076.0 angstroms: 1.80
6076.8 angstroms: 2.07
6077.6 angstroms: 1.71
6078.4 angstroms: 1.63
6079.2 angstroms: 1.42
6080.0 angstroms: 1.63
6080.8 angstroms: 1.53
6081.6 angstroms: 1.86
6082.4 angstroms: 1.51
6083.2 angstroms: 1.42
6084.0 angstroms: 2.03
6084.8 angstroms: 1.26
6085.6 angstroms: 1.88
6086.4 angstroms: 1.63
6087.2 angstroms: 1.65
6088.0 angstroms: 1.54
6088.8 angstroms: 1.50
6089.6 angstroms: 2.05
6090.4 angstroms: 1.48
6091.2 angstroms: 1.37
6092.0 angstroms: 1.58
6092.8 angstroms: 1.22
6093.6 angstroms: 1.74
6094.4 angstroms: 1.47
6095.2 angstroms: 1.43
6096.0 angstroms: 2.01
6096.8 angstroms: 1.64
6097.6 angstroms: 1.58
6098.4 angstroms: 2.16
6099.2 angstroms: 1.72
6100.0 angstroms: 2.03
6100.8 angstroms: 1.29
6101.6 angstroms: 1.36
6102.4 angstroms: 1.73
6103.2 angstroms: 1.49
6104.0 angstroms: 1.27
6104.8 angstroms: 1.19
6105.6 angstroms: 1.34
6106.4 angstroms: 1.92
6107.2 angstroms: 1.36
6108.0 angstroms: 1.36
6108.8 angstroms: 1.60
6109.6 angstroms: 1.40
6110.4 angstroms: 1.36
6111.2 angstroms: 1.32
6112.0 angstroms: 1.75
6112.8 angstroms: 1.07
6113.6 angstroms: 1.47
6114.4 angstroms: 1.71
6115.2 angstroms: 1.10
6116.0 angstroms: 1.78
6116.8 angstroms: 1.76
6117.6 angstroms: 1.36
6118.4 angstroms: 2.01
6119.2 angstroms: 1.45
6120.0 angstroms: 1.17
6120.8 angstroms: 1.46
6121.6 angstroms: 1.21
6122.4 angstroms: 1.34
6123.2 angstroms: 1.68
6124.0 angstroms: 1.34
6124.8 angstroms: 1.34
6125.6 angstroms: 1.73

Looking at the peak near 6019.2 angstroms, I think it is Mg II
